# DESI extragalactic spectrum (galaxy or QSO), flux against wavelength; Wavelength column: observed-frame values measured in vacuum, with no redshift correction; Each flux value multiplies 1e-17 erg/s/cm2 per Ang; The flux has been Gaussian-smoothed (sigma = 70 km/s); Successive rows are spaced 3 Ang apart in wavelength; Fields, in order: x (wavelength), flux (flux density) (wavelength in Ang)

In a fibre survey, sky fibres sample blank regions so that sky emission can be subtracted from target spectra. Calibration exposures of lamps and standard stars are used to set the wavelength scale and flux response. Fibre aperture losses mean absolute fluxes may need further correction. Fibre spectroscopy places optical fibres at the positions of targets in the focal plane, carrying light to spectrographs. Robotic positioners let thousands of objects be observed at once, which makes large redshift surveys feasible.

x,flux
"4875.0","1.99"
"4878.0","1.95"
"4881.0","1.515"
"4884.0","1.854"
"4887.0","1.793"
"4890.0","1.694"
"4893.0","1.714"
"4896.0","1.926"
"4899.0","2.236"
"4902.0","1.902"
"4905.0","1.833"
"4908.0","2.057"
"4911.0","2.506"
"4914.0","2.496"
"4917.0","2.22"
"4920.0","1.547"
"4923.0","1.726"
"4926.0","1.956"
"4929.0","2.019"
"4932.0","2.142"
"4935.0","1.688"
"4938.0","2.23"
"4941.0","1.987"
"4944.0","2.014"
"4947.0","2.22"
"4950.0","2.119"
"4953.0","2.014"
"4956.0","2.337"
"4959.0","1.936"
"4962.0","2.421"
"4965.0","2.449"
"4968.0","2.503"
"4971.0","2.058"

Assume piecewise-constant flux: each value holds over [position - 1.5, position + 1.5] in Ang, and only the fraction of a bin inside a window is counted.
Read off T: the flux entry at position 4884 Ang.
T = 1.854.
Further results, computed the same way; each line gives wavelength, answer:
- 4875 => 1.99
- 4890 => 1.694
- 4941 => 1.987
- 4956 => 2.337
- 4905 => 1.833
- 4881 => 1.515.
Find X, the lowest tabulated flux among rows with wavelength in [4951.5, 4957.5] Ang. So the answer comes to 2.014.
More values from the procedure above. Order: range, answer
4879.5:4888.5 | 1.515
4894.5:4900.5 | 1.926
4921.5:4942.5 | 1.688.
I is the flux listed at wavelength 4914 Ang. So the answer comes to 2.496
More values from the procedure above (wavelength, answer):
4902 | 1.902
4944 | 2.014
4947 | 2.22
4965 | 2.449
